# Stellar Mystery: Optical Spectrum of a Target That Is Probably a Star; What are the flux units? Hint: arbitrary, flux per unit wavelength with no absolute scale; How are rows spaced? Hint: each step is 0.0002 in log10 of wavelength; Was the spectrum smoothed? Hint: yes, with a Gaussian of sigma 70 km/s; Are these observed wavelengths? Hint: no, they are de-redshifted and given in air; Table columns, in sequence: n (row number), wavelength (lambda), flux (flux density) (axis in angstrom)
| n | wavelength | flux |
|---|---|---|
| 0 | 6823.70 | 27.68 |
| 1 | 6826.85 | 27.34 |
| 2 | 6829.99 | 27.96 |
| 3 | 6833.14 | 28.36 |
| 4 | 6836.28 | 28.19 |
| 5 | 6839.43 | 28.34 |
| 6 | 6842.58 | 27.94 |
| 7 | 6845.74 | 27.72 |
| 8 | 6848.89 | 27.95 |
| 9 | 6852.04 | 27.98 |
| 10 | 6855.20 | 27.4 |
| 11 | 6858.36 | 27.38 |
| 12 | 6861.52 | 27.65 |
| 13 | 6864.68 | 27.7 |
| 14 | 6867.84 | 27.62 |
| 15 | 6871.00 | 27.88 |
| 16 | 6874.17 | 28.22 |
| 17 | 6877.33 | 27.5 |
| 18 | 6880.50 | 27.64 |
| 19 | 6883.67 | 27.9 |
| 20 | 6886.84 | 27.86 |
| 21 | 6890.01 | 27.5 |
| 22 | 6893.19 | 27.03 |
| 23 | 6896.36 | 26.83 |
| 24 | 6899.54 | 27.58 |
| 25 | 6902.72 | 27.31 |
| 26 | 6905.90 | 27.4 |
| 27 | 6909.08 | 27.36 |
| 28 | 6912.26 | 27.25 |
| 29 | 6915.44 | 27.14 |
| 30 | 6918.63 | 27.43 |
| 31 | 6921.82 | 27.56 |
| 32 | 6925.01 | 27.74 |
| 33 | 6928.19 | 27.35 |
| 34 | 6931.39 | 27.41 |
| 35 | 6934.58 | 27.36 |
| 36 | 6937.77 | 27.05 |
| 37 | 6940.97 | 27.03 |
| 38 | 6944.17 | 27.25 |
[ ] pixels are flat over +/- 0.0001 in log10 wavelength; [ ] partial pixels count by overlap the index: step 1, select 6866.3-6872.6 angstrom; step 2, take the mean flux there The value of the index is 27.7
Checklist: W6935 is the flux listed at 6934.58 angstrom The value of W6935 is 27.36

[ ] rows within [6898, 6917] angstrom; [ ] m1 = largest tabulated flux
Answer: 27.58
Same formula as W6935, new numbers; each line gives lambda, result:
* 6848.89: 27.95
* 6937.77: 27.05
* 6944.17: 27.25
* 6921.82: 27.56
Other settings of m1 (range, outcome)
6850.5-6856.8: 27.98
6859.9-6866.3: 27.7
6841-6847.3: 27.94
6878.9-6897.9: 27.9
